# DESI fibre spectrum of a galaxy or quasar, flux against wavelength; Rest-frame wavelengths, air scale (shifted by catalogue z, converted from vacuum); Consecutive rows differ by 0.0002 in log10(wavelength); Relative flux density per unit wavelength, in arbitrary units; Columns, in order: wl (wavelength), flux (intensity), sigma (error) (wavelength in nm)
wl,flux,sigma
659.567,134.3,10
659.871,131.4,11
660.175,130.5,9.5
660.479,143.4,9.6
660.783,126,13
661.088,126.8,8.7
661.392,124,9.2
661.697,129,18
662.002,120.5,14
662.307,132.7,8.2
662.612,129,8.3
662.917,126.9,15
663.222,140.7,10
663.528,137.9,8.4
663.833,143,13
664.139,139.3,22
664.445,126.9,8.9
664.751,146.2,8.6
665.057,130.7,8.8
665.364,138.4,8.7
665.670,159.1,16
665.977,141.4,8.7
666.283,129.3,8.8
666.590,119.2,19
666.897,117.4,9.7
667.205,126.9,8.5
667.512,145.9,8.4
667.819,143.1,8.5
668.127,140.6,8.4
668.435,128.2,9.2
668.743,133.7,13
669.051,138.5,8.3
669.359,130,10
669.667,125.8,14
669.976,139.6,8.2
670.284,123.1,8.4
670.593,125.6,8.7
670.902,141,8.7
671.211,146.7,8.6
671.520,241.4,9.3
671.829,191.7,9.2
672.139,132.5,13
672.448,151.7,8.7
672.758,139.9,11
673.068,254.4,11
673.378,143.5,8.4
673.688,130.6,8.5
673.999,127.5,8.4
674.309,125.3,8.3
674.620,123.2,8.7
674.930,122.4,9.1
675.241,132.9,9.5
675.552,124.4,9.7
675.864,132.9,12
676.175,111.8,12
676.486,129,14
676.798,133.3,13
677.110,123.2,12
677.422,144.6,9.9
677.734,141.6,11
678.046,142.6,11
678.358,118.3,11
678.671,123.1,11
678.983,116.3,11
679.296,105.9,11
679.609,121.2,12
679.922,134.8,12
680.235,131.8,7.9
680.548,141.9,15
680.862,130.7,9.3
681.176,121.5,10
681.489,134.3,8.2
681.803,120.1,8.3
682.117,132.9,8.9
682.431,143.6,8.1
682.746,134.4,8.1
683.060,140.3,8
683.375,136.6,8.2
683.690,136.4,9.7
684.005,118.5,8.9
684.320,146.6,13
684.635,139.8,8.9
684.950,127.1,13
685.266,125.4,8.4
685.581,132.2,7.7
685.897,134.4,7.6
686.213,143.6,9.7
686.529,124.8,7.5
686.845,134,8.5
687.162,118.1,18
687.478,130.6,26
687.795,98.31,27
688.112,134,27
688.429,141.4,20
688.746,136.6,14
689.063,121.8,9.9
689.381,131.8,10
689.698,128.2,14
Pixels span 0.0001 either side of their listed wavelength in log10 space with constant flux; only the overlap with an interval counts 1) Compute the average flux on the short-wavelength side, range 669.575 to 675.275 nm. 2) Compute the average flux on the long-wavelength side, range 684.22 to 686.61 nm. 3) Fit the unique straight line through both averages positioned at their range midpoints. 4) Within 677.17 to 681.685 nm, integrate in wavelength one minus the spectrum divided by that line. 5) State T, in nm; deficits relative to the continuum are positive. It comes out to 0.39 nm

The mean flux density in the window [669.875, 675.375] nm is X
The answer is 150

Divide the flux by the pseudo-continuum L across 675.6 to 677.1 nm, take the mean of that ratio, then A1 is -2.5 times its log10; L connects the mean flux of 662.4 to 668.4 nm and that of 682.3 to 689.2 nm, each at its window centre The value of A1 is 0.06 mag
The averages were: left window 136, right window 132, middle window 126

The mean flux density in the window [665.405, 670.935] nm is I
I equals 134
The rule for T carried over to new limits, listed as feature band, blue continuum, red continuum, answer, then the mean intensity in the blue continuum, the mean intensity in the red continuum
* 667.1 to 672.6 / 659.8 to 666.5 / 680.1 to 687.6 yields -0.468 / 134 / 132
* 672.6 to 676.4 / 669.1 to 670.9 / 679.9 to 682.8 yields -0.222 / 130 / 132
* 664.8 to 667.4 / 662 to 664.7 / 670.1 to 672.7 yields 0.146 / 134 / 156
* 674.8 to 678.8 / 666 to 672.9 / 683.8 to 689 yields 0.213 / 141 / 130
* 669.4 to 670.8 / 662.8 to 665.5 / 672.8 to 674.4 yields 0.187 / 137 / 156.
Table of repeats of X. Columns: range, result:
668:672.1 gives 146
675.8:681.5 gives 128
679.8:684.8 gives 134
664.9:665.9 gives 143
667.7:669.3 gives 136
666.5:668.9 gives 132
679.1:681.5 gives 127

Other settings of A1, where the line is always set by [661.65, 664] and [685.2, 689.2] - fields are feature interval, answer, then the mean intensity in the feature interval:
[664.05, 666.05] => -0.06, 140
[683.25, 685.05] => -0.04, 134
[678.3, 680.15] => 0.08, 120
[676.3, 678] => -0.03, 134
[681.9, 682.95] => -0.05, 136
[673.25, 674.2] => -0.02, 133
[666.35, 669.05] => 0.00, 132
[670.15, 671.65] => -0.18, 155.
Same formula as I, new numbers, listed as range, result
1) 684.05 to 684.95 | 137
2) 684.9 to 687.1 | 131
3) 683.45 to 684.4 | 133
